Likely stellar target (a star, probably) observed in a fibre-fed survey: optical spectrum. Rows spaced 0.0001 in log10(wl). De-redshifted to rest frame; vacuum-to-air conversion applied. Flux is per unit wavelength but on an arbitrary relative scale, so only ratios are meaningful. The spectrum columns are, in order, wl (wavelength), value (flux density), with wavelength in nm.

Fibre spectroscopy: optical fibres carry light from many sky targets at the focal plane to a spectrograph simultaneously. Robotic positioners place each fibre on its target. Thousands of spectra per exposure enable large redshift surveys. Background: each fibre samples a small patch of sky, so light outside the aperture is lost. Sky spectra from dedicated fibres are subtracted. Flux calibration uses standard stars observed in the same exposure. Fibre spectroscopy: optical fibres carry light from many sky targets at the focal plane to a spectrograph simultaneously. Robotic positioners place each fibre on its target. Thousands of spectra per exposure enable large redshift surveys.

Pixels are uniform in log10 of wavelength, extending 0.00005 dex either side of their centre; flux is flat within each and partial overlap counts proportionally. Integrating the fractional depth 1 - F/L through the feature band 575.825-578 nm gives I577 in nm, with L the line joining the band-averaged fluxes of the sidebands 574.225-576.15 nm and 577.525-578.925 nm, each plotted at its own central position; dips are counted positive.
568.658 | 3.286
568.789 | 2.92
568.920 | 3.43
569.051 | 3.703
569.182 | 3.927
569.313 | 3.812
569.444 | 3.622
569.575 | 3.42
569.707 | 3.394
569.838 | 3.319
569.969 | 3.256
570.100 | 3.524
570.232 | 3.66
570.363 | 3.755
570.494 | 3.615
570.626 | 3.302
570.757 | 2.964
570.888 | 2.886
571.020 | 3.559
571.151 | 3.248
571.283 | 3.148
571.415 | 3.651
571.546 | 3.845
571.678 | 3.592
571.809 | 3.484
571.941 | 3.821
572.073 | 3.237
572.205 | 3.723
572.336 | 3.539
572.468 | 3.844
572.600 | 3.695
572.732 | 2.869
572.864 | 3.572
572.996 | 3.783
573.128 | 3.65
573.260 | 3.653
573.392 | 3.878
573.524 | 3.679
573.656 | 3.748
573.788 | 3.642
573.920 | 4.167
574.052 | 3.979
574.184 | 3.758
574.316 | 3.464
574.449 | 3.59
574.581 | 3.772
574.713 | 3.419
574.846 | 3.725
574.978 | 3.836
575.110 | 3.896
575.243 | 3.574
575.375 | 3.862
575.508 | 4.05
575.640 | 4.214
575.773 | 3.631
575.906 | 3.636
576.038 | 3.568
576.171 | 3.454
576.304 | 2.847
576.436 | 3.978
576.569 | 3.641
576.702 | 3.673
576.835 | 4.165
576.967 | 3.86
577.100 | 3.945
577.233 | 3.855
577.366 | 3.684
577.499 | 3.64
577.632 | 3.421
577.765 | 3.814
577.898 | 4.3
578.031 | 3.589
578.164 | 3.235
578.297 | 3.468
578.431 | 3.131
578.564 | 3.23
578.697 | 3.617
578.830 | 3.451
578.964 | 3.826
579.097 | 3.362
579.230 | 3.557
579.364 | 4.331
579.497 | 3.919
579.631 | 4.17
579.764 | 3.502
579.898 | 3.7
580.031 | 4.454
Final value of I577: -0.06 nm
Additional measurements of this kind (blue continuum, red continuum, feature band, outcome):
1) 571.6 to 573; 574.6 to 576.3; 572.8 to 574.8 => -0.05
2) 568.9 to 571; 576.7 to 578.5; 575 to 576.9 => -0.04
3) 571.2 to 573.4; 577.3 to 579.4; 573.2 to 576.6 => -0.13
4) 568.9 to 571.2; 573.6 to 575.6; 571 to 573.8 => 0.03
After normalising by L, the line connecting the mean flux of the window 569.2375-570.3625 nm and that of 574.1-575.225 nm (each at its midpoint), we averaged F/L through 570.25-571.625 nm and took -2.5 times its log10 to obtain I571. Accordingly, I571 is 0.05 mag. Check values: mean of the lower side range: 3.52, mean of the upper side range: 3.68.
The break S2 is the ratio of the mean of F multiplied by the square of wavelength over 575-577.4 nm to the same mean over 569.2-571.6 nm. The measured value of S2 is 1.1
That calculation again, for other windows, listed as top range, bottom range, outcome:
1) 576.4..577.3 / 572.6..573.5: 1.09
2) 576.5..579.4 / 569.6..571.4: 1.12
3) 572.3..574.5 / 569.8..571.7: 1.09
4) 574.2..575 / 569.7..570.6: 1.05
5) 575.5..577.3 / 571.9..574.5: 1.03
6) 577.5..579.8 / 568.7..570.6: 1.07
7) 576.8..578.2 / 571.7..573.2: 1.08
